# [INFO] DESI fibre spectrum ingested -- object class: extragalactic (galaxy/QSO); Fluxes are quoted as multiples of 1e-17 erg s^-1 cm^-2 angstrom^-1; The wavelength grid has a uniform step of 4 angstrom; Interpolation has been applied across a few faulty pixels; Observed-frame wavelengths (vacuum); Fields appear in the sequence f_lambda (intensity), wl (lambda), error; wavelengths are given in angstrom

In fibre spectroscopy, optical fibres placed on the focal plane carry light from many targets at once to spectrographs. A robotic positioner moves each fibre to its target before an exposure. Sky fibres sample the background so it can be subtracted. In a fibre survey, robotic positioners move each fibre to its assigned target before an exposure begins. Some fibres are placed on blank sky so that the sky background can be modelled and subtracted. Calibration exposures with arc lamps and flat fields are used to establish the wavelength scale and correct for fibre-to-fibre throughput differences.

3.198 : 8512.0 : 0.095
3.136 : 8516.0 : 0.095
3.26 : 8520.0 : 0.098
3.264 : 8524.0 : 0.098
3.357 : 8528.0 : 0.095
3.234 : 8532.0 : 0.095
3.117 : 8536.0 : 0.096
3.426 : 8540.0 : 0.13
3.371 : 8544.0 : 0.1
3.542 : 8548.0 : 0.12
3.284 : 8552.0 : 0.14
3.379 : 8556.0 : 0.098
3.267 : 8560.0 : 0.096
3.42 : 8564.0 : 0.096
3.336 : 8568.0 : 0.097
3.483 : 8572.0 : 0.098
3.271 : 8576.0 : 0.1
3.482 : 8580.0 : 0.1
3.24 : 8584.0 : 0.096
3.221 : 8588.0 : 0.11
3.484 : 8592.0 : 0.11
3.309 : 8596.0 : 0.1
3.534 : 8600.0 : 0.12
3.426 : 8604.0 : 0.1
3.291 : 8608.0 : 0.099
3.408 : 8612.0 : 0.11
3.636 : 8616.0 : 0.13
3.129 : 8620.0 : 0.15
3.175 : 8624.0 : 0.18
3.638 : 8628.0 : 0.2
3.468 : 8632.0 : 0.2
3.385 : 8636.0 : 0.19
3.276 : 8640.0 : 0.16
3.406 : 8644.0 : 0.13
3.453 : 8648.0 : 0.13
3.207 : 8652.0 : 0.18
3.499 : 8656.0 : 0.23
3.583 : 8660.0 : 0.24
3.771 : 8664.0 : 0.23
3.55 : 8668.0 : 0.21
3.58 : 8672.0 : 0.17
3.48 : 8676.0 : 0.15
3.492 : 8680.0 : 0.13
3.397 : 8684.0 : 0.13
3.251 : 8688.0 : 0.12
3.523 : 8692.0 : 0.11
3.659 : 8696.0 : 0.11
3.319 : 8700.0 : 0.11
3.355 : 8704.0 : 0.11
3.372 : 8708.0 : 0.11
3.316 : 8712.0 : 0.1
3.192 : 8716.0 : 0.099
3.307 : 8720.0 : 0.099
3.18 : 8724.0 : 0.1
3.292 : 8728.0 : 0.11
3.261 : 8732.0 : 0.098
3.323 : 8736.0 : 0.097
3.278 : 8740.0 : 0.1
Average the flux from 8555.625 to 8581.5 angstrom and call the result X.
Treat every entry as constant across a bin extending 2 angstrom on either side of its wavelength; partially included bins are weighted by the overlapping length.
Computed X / 3.37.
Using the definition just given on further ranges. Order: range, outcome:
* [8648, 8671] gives 3.52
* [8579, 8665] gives 3.41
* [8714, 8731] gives 3.24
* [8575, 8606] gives 3.37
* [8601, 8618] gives 3.45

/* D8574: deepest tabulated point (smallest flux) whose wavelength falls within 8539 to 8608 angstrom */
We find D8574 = 3.221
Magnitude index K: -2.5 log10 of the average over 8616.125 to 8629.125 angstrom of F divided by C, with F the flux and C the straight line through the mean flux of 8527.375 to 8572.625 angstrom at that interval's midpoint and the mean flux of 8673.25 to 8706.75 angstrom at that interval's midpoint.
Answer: 0.02 mag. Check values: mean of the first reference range 3.35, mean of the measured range 3.34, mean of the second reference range 3.44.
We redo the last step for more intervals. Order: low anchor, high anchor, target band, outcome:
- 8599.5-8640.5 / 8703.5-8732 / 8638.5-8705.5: -0.04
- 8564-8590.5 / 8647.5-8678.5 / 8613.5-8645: 0.02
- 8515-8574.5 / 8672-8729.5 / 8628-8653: -0.01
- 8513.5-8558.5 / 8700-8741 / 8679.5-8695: -0.04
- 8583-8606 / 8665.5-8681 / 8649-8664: 0.01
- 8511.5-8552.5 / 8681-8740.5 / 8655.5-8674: -0.09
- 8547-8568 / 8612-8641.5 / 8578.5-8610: 0.00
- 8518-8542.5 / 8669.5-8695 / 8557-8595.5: -0.01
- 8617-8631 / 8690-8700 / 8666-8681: -0.01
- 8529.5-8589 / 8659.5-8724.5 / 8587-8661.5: 0.00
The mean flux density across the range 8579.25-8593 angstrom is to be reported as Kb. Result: 3.34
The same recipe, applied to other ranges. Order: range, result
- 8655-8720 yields 3.45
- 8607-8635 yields 3.4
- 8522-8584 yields 3.35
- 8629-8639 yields 3.43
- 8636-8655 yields 3.35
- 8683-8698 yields 3.46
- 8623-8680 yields 3.47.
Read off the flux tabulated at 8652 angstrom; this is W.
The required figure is 3.207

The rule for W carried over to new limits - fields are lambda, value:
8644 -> 3.406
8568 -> 3.336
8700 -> 3.319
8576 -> 3.271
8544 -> 3.371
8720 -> 3.307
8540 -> 3.426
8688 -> 3.251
